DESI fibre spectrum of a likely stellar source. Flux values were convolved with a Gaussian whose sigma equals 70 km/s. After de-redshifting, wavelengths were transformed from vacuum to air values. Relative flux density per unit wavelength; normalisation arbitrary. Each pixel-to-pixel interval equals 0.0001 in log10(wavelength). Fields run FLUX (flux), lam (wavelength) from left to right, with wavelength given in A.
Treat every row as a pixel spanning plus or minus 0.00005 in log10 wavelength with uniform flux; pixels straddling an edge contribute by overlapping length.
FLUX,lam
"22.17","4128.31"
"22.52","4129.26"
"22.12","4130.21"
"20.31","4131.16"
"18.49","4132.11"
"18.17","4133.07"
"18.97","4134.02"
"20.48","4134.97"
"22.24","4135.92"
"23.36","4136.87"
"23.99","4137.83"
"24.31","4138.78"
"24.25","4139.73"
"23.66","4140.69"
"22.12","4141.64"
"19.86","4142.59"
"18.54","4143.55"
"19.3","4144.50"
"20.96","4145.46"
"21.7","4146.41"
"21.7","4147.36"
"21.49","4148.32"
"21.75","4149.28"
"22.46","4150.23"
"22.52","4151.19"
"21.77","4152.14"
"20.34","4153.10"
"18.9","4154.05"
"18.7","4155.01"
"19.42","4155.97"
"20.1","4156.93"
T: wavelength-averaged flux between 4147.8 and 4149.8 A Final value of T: 21.6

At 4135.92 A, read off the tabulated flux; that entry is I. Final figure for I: 22.24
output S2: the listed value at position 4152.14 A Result 21.77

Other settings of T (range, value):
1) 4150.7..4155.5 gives 20.4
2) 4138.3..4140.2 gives 24.4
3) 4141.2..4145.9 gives 20.1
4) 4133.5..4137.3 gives 21.2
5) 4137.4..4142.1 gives 23.7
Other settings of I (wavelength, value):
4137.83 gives 23.99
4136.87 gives 23.36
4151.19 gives 22.52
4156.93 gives 20.1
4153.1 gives 20.34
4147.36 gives 21.7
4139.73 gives 24.25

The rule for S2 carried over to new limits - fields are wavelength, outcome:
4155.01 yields 18.7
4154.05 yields 18.9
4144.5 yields 19.3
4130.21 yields 22.12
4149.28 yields 21.75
